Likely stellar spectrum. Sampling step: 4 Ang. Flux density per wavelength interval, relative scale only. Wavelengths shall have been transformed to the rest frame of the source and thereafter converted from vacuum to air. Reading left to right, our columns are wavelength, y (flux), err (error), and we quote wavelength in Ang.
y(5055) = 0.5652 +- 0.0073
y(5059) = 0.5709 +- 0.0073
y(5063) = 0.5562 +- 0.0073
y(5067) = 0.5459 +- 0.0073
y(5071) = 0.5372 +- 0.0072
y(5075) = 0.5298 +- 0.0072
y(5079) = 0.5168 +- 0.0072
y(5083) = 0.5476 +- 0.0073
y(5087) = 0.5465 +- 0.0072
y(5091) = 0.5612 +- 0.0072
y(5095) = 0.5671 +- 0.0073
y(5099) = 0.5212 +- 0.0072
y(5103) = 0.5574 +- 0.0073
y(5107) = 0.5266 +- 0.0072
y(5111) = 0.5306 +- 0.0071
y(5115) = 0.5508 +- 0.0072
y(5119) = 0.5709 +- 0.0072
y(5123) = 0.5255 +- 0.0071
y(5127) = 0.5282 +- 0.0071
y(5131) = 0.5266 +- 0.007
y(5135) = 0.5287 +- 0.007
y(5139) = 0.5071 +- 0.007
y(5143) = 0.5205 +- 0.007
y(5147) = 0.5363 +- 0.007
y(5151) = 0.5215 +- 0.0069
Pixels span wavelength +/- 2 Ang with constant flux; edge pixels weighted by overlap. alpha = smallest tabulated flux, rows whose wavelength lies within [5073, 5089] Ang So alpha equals 0.5168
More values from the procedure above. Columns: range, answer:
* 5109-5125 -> 0.5255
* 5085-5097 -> 0.5465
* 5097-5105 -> 0.5212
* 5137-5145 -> 0.5071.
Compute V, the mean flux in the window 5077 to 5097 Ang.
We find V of 0.548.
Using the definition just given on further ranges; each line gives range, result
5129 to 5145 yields 0.521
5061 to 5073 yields 0.546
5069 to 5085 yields 0.533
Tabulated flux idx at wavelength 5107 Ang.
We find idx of 0.5266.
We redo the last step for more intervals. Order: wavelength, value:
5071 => 0.5372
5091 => 0.5612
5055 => 0.5652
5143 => 0.5205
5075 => 0.5298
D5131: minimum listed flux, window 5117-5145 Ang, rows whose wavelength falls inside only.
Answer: 0.5071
